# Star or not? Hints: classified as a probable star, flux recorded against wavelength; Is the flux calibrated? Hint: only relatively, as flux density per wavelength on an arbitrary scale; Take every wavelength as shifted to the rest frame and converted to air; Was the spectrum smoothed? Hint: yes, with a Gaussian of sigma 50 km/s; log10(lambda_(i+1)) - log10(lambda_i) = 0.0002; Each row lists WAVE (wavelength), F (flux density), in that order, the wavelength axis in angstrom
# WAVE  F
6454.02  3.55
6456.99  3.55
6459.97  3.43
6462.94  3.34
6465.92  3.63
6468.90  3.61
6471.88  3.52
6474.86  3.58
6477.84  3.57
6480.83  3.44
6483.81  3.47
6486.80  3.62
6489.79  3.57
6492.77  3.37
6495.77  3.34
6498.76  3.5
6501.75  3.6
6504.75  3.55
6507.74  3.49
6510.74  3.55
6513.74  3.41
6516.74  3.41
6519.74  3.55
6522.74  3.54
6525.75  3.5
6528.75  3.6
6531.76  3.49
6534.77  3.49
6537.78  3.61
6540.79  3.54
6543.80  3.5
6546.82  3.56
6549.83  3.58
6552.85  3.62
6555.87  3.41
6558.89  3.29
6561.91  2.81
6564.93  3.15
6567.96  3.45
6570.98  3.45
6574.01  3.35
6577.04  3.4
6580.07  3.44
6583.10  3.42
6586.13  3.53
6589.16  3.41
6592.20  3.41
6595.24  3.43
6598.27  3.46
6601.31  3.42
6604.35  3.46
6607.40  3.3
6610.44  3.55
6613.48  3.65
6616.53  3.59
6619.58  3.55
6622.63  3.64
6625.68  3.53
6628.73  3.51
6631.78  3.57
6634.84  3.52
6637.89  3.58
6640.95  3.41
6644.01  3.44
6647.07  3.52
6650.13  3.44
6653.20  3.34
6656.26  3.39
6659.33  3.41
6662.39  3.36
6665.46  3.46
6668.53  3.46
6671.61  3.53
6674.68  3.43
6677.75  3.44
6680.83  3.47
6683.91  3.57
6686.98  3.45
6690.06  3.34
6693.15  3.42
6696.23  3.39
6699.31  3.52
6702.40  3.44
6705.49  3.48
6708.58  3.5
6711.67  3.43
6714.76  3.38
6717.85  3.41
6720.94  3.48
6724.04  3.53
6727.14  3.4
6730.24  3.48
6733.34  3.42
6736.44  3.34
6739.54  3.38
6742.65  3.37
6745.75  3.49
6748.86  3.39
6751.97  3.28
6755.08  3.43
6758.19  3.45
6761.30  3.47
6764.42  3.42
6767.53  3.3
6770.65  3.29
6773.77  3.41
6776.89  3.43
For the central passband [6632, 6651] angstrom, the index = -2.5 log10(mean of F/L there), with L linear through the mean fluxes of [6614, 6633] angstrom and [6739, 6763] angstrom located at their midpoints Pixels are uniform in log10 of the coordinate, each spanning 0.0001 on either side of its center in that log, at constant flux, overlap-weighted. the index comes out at 0.02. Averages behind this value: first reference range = 3.57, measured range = 3.49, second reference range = 3.41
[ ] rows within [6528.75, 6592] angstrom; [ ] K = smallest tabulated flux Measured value 2.81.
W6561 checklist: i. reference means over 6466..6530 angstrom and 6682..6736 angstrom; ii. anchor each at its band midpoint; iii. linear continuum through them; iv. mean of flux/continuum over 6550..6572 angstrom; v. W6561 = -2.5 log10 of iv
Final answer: 0.05 mag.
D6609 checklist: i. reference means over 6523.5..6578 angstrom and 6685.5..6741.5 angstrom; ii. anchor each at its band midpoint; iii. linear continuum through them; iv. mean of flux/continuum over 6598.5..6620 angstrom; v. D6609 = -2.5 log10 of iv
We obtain -0.02 mag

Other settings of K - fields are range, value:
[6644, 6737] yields 3.34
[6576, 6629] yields 3.3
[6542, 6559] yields 3.29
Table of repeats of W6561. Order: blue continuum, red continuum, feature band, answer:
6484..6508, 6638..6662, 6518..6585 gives 0.01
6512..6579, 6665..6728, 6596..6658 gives -0.01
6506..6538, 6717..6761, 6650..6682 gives 0.01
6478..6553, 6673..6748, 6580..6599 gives 0.01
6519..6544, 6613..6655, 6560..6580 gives 0.08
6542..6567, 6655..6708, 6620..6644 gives -0.04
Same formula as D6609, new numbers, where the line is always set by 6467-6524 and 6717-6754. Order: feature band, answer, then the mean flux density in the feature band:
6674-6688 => -0.01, 3.48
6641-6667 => 0.01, 3.42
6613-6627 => -0.04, 3.59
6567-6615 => 0.01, 3.45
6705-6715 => -0.01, 3.45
